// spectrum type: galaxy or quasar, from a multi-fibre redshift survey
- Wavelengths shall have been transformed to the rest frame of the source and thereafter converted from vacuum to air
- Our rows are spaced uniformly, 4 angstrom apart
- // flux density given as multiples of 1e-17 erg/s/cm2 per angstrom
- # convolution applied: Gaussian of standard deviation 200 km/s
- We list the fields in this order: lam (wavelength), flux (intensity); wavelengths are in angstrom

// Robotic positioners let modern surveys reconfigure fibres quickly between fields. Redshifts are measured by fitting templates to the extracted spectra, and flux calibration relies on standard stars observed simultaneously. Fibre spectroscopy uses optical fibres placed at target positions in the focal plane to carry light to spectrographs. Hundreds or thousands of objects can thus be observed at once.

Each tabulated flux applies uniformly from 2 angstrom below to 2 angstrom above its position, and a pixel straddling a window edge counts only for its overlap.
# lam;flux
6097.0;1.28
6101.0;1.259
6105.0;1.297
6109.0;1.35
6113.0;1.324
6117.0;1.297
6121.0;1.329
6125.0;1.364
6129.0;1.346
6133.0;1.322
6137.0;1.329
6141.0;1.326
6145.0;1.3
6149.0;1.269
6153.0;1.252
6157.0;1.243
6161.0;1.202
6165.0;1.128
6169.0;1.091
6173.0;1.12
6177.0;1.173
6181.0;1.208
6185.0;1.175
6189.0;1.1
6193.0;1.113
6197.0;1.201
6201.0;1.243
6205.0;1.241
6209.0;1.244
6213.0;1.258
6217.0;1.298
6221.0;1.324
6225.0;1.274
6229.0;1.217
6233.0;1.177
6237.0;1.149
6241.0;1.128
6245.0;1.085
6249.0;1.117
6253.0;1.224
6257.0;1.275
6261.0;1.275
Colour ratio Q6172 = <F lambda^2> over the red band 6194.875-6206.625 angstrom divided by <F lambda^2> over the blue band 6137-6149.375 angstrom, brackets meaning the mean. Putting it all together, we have 0.96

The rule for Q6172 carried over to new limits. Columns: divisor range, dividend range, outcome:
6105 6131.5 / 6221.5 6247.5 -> 0.92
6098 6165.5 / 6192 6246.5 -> 0.97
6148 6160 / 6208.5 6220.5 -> 1.04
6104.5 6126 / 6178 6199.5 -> 0.90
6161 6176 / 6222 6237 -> 1.10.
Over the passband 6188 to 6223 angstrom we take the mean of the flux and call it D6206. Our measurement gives 1.23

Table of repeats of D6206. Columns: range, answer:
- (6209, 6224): 1.29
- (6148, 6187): 1.18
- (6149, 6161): 1.24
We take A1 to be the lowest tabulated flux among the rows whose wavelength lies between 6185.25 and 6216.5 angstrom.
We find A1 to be 1.1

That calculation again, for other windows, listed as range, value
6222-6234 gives 1.177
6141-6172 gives 1.091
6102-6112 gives 1.297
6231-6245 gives 1.085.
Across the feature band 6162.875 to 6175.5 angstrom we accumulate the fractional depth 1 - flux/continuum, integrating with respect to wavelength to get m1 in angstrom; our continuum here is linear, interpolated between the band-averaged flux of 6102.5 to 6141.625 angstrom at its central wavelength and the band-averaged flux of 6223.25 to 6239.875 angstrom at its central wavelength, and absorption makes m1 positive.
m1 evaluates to 1.55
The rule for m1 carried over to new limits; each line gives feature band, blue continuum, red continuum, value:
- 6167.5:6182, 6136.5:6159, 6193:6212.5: 1.2 angstrom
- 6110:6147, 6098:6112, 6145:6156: -1.3 angstrom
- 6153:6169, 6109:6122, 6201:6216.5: 1.3 angstrom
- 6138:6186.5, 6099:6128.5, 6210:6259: 2.5 angstrom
